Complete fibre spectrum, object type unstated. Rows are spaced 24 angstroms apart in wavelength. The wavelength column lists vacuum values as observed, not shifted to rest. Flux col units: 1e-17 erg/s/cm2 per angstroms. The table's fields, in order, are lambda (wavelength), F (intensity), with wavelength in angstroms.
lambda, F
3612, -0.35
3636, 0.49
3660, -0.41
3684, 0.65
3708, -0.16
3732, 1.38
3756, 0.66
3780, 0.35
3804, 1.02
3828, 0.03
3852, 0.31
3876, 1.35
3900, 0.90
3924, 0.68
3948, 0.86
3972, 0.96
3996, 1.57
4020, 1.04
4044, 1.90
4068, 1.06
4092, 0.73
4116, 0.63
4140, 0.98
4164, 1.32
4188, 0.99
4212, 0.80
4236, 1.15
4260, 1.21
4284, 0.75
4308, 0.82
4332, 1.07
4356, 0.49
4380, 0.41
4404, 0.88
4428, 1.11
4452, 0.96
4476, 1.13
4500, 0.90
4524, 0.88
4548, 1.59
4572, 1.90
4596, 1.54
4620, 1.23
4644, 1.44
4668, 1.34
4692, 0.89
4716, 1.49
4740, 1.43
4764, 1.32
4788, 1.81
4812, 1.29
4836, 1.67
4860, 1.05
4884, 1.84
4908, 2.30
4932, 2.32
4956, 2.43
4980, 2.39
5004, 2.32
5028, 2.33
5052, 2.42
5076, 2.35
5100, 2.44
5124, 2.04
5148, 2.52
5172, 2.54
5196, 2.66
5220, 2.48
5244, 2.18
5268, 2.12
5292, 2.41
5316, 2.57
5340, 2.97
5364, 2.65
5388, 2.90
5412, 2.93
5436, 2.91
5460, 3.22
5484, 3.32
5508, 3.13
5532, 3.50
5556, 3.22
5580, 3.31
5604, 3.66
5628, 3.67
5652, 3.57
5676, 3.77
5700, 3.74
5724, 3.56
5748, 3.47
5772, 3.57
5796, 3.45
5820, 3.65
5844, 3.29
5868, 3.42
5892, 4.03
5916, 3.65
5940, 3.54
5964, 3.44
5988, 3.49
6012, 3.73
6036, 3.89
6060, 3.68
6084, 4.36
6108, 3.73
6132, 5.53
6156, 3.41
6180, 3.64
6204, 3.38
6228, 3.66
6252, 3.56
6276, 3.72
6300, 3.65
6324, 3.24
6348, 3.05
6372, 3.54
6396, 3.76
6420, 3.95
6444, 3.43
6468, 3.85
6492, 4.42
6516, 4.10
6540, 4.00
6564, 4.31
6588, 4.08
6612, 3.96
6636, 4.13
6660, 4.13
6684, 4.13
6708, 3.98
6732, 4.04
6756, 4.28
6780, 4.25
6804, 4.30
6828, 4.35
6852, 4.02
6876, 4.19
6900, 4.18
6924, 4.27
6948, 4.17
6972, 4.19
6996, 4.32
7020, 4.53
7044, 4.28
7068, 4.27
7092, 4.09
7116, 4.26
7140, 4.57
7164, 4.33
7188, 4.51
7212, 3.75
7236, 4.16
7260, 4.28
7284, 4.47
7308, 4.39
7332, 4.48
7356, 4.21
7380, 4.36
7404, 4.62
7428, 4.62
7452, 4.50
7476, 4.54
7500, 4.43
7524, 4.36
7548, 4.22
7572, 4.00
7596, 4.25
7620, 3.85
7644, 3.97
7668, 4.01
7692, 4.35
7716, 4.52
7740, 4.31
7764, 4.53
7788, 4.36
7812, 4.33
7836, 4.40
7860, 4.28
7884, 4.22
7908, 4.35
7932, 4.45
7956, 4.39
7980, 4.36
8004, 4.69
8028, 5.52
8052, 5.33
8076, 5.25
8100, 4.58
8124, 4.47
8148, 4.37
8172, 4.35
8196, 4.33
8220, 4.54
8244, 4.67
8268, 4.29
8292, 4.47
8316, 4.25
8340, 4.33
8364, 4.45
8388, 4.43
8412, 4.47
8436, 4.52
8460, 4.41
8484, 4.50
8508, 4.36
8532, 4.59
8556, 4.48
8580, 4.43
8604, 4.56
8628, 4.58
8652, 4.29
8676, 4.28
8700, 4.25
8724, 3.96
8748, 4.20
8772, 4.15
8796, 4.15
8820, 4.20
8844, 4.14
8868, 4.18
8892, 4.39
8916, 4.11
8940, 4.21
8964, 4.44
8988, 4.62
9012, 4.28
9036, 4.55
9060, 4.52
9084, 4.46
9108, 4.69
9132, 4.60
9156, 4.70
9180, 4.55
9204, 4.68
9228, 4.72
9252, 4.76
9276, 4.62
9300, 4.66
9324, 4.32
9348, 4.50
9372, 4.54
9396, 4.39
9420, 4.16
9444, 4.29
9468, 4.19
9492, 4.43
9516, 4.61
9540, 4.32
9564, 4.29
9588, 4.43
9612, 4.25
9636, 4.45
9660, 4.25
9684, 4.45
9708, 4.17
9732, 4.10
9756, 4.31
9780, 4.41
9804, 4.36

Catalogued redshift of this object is 0.224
